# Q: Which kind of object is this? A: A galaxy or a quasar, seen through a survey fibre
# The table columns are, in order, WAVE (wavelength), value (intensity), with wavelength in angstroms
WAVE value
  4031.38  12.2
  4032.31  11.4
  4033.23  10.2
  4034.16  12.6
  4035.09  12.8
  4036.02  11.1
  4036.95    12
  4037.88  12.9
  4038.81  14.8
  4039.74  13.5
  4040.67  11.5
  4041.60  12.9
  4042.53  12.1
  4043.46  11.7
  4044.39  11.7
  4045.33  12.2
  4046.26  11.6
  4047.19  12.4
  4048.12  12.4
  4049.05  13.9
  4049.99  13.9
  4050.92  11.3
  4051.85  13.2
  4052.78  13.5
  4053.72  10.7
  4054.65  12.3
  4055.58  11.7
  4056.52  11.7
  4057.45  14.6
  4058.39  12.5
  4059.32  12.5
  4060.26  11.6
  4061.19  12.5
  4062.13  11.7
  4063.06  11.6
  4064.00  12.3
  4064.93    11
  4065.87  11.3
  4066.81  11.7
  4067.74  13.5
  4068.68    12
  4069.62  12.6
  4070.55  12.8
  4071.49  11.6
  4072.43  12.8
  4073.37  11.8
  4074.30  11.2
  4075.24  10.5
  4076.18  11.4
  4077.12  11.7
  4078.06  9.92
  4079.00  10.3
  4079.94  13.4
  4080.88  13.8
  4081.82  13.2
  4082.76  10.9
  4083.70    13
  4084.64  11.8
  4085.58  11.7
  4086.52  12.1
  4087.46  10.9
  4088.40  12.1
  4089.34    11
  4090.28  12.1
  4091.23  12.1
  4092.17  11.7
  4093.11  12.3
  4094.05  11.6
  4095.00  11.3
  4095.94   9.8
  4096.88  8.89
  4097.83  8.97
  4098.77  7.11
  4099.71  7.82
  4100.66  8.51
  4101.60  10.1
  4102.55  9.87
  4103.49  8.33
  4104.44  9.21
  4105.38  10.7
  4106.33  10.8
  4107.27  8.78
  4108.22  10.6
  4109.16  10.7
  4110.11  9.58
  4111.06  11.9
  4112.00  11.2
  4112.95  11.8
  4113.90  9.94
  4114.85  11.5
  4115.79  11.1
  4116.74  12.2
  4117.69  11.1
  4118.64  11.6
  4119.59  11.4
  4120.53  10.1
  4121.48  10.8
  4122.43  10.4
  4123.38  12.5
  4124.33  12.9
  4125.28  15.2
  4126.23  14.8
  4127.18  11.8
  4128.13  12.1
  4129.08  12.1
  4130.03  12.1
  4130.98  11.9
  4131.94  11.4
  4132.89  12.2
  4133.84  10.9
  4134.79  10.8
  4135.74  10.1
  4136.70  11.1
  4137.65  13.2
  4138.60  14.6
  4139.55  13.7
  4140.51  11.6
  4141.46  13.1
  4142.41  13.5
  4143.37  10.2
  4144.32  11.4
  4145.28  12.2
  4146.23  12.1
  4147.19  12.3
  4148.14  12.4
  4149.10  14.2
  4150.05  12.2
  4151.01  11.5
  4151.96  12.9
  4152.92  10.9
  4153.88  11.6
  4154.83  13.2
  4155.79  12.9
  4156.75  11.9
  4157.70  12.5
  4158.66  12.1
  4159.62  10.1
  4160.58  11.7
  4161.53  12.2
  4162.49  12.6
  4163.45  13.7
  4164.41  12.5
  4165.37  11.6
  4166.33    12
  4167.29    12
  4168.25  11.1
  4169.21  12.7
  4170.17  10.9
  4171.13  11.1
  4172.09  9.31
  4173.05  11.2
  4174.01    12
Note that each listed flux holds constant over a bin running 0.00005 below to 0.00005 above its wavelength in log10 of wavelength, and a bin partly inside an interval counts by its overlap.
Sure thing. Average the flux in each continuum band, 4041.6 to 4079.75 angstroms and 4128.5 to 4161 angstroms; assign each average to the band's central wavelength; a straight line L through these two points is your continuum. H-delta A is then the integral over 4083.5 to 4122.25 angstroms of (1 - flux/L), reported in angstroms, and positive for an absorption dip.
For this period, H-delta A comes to 4.5 angstroms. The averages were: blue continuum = 12.1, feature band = 10.7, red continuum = 12.1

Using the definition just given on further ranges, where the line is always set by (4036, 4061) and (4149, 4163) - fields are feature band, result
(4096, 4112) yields 3.57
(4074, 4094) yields 0.95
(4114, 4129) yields 0.38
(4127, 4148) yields 0.26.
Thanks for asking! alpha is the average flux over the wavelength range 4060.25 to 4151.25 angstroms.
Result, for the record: 11.5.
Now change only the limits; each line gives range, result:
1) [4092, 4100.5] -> 9.83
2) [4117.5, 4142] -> 12.1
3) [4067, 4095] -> 11.9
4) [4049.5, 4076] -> 12.1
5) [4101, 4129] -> 11.1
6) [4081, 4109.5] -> 10.6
